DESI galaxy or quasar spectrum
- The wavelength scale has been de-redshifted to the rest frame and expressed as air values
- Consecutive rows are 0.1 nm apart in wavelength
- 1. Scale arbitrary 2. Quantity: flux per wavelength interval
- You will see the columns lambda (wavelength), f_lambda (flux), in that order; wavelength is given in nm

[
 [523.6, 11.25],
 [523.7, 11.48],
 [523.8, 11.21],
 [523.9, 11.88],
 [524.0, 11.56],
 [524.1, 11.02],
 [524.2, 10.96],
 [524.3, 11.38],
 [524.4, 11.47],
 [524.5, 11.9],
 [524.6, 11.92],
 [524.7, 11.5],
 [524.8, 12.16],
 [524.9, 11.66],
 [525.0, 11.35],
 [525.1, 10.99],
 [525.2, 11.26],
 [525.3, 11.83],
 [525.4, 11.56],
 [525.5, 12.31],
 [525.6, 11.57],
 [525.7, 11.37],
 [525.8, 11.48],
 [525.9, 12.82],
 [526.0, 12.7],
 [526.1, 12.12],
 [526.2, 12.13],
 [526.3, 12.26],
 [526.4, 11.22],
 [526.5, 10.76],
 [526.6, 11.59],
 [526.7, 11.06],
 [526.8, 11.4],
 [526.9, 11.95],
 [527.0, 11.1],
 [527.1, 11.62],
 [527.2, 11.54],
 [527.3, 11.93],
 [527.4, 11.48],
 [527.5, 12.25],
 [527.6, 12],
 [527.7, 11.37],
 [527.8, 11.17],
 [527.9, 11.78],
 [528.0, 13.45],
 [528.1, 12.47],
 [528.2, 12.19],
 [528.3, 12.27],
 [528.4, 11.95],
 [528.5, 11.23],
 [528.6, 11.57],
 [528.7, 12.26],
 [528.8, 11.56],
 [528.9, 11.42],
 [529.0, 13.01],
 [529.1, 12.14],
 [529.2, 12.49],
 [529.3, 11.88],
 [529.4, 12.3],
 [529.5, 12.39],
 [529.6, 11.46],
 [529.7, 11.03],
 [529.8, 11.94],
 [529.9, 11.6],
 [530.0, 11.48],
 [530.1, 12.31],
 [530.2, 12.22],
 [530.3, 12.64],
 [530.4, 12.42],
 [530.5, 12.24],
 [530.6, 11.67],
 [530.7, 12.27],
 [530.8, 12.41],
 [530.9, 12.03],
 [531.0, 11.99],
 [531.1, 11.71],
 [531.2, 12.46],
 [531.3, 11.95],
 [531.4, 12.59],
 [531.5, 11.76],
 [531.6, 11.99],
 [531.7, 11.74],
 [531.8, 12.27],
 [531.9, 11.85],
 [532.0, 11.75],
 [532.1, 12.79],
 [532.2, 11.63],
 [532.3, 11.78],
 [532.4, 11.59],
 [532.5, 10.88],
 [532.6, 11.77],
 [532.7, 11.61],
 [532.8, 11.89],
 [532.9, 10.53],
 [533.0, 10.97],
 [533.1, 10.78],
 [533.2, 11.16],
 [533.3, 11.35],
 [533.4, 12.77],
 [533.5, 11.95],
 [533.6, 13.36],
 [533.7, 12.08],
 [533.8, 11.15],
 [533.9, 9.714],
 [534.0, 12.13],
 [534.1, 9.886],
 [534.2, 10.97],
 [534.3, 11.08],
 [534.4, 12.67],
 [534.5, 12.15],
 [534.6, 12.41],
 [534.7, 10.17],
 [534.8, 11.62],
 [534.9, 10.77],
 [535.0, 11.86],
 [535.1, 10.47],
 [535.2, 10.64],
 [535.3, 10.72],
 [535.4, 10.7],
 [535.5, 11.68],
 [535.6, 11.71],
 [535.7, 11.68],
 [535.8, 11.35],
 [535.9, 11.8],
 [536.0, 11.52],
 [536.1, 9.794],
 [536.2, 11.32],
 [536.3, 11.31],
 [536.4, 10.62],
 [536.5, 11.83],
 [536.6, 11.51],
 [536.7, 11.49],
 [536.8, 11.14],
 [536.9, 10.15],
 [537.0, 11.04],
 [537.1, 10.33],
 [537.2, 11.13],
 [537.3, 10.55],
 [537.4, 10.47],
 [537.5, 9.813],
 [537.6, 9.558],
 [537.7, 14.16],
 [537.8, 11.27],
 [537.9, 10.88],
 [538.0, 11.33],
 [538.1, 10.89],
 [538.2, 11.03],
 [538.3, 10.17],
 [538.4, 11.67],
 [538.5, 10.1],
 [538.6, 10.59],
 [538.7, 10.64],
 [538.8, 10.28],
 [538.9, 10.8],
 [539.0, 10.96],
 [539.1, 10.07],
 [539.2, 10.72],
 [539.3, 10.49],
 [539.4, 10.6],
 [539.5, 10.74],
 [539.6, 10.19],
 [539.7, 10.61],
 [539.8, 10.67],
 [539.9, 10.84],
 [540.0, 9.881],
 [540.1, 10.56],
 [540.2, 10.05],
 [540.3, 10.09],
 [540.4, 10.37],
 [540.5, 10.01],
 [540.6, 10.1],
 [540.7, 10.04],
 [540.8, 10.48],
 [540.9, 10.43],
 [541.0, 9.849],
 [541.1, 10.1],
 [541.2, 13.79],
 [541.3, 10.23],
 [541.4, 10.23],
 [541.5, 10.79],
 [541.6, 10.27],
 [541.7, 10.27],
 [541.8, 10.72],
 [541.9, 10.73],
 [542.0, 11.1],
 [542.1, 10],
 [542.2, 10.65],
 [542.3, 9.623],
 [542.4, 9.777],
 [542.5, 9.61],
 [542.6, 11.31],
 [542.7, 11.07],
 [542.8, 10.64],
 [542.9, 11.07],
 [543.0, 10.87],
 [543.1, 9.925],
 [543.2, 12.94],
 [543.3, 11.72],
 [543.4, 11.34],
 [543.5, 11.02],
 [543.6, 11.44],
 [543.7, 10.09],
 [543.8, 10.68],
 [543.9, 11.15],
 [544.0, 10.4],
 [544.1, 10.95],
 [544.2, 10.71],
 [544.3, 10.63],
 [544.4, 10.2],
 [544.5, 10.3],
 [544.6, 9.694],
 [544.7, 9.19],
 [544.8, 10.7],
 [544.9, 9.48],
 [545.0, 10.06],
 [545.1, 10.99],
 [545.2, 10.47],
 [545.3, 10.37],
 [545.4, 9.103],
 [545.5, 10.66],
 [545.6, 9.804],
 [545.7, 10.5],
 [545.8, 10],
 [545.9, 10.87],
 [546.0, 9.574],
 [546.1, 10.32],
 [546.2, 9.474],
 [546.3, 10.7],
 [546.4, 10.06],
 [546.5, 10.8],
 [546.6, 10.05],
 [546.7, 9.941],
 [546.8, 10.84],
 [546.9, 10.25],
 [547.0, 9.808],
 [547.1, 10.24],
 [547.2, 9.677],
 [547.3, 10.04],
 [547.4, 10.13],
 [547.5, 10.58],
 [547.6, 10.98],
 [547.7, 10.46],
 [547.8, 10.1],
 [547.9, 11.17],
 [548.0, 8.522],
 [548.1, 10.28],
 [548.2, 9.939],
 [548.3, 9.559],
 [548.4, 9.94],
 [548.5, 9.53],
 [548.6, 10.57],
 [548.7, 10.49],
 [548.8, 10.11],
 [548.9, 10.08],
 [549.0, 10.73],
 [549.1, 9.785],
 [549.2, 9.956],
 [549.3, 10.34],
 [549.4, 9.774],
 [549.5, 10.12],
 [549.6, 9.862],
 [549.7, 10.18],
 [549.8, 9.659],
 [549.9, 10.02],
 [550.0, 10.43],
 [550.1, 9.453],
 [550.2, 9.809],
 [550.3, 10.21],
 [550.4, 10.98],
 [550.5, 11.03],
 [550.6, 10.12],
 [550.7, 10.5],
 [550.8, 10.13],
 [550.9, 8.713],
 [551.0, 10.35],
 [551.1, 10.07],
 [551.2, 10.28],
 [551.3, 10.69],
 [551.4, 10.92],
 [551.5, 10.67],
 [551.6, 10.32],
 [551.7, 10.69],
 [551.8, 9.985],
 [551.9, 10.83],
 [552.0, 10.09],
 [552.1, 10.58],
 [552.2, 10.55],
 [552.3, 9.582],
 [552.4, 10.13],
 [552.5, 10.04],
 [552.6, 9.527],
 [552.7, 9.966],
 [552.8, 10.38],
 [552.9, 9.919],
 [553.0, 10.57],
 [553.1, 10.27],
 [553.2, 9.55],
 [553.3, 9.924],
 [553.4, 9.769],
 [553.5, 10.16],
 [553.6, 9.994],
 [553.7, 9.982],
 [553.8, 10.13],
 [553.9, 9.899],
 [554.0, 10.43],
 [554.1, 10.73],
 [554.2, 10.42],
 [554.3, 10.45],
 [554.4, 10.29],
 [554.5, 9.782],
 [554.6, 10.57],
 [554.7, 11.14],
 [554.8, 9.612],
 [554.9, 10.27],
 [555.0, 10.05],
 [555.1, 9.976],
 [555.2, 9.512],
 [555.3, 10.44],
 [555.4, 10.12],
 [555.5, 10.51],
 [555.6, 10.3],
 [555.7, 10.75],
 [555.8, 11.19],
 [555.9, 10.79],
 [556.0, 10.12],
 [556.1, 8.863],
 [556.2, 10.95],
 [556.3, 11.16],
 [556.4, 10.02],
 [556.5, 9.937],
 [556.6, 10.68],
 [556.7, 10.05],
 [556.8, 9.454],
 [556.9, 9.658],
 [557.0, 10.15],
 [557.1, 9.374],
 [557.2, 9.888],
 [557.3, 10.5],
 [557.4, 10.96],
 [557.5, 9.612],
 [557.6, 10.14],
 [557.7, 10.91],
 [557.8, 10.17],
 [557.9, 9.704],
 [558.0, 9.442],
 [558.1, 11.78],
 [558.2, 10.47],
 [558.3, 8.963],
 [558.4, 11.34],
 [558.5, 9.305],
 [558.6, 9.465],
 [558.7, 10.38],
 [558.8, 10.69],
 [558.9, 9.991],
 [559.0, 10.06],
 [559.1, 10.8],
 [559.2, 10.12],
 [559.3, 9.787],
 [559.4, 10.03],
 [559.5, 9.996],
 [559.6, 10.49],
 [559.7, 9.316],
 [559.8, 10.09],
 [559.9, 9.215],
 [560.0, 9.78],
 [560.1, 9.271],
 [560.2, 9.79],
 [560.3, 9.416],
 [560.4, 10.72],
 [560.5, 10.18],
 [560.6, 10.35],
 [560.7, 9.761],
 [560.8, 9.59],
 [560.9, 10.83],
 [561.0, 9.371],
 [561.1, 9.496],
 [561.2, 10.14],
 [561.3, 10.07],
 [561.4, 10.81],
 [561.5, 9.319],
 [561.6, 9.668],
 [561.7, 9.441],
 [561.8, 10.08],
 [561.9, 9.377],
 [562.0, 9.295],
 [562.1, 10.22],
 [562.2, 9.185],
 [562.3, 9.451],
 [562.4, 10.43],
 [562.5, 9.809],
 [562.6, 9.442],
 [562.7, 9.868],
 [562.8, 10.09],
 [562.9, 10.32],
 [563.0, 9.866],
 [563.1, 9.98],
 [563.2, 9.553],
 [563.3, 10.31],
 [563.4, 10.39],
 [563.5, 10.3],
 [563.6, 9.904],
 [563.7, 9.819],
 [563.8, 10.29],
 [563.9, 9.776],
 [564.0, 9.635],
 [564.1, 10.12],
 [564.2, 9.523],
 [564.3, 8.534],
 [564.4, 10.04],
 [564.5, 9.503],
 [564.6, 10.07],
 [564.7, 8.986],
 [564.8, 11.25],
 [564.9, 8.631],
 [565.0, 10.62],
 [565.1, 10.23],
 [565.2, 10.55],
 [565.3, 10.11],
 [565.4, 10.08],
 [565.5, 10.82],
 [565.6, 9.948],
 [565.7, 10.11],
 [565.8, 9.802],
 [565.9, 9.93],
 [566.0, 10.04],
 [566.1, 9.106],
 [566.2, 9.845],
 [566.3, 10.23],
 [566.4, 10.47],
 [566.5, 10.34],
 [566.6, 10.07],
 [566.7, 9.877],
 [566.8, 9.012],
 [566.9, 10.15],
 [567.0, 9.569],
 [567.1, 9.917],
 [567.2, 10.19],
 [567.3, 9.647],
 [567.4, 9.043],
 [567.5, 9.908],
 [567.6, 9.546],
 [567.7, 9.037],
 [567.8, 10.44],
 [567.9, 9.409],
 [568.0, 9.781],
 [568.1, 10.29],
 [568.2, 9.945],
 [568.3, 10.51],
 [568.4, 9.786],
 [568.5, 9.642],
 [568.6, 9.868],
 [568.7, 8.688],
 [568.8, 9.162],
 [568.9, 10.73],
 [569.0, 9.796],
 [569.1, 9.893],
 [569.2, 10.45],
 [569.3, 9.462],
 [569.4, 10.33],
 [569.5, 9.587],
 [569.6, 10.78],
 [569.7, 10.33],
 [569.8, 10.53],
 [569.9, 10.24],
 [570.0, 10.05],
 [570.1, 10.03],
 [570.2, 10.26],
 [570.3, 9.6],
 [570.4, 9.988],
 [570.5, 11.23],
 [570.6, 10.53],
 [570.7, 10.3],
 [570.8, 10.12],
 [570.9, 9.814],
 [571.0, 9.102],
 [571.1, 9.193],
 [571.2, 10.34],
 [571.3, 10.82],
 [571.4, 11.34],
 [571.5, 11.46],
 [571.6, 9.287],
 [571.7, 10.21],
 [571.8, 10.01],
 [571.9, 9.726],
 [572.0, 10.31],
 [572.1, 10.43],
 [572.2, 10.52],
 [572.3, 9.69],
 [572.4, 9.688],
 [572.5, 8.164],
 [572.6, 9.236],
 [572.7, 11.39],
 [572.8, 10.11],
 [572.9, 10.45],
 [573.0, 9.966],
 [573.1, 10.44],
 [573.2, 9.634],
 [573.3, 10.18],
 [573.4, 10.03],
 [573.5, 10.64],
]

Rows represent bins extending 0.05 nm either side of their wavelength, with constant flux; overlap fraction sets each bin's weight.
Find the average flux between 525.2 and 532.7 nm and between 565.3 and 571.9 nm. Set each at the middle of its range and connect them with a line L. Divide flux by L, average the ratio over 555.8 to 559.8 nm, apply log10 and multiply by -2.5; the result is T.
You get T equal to 0.04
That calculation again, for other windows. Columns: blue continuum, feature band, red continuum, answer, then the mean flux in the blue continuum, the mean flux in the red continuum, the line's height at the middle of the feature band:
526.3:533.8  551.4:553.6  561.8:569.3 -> 0.04 mag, 11.9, 9.87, 10.6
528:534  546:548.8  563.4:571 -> 0.09 mag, 11.9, 9.95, 11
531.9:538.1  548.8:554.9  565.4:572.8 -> 0.05 mag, 11.3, 9.99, 10.7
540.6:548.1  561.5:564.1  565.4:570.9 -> 0.02 mag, 10.4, 9.97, 10.1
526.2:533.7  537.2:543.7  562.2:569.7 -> 0.06 mag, 11.9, 9.9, 11.3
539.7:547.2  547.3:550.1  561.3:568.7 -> 0.02 mag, 10.5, 9.87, 10.3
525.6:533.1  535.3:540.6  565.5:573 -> 0.06 mag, 11.9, 9.99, 11.5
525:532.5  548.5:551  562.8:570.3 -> 0.07 mag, 11.9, 9.93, 10.8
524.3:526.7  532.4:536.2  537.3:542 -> -0.03 mag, 11.7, 10.6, 11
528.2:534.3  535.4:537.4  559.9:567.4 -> 0.04 mag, 11.8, 9.89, 11.5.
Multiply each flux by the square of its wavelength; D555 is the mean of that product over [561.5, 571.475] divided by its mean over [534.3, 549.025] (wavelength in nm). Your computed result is 1.02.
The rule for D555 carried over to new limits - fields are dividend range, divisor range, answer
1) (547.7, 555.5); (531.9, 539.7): 0.96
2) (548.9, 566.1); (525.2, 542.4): 0.97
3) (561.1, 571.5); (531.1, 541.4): 1.00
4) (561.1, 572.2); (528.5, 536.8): 0.97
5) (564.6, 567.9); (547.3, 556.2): 1.02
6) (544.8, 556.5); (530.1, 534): 0.92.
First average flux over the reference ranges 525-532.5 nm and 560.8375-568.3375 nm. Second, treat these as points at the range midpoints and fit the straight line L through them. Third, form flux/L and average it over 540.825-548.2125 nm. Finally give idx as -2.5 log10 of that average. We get 0.058 mag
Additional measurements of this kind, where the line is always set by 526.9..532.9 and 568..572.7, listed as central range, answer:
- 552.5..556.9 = 0.06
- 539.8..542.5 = 0.10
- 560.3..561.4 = 0.05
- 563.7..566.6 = 0.04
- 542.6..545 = 0.06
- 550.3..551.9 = 0.06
